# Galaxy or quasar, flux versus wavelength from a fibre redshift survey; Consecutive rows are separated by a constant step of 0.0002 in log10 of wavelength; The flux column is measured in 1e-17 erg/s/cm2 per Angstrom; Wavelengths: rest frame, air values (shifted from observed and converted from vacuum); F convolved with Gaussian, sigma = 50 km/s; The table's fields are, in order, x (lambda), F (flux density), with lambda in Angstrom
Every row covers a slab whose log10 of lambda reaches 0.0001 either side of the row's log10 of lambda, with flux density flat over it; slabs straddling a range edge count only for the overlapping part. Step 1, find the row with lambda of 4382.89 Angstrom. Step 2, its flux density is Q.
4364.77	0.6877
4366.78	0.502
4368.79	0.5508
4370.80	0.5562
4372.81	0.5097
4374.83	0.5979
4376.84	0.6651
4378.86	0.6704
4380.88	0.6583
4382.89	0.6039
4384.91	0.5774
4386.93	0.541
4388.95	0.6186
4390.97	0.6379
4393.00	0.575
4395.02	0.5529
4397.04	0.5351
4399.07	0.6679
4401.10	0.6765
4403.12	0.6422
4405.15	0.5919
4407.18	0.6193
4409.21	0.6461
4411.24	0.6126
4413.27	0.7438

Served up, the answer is 0.6039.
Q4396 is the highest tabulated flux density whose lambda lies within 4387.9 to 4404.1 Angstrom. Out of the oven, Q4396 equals 0.6765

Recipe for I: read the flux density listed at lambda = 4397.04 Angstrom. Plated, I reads 0.5351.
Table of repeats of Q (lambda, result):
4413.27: 0.7438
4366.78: 0.502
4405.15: 0.5919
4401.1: 0.6765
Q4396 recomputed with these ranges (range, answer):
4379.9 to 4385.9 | 0.6583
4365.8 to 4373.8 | 0.5562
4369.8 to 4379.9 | 0.6704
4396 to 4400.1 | 0.6679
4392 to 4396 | 0.575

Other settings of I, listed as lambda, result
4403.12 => 0.6422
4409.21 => 0.6461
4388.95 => 0.6186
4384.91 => 0.5774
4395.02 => 0.5529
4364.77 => 0.6877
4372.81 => 0.5097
